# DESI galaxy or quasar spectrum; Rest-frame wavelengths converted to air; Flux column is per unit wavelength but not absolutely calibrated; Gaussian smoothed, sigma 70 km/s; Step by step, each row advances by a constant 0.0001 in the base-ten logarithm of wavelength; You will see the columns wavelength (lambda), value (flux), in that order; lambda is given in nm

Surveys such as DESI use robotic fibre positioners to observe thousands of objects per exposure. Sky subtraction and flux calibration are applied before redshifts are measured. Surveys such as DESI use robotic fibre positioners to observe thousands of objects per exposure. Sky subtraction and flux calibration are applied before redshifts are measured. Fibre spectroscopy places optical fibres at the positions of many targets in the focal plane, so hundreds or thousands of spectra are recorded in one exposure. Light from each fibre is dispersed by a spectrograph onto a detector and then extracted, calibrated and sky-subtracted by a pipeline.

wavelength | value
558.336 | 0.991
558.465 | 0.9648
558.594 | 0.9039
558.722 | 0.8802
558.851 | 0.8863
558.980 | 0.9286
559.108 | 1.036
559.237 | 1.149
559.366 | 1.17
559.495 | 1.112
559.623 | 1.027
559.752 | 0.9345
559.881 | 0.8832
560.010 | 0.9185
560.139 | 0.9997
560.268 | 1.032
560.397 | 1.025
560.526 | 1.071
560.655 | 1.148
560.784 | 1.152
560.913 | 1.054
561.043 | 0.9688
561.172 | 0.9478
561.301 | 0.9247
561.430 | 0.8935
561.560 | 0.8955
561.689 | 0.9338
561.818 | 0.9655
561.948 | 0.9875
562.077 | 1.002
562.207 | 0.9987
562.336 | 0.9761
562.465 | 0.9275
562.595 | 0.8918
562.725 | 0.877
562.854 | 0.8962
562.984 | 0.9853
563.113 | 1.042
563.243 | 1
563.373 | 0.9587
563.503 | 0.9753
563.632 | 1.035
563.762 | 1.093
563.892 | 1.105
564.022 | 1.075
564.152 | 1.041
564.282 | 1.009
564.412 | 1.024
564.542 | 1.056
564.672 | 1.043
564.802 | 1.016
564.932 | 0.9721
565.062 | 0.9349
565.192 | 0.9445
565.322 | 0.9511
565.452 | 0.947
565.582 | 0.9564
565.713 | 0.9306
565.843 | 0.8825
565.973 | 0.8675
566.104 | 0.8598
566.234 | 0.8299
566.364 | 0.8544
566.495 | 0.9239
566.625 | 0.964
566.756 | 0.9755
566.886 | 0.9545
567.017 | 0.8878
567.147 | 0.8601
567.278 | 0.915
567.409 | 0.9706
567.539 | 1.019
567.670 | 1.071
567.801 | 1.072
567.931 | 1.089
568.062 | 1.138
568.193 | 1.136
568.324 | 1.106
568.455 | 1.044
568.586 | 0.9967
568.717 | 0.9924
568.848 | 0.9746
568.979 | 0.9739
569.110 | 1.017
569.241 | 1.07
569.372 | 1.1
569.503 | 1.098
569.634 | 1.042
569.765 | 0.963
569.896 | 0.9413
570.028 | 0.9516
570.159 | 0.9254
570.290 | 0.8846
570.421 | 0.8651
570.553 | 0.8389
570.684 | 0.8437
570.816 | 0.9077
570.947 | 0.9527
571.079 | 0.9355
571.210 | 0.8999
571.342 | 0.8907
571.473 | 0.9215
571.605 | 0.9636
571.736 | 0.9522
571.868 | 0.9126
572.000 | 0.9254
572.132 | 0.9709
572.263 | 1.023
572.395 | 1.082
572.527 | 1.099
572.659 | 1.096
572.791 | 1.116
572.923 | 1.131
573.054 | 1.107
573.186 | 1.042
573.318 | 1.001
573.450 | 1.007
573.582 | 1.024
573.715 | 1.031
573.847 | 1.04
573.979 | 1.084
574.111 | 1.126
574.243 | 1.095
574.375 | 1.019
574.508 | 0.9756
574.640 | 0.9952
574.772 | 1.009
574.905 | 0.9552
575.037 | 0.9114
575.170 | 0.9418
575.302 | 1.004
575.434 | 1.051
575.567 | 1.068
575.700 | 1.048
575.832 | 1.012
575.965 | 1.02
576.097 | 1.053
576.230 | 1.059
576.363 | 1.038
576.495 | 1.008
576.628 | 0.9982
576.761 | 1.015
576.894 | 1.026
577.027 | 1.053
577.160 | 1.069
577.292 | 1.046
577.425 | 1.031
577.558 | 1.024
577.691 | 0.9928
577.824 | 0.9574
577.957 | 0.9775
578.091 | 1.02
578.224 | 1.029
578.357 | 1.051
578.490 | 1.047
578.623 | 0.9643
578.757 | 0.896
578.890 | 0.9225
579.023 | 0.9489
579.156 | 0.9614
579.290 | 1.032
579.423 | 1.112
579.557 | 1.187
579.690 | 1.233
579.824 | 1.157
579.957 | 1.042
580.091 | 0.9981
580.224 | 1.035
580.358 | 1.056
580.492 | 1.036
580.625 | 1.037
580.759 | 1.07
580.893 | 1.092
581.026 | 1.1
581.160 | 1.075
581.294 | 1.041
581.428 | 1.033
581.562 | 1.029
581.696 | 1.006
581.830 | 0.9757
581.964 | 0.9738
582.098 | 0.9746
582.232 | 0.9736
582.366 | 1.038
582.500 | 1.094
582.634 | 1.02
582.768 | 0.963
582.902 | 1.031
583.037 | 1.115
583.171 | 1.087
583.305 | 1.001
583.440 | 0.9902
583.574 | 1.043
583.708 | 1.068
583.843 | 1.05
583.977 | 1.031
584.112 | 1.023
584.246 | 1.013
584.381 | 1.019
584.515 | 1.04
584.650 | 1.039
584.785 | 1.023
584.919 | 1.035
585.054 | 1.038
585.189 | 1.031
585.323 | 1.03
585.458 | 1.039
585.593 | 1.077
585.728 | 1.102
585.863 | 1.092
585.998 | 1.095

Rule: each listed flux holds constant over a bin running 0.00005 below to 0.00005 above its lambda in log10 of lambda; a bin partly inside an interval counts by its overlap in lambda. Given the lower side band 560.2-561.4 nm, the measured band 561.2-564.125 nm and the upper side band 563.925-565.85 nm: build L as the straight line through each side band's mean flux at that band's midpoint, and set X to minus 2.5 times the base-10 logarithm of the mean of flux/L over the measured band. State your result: 0.04 mag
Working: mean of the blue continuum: 1.03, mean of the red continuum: 0.991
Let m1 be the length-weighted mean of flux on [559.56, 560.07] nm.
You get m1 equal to 0.94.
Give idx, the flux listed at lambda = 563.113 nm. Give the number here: 1.042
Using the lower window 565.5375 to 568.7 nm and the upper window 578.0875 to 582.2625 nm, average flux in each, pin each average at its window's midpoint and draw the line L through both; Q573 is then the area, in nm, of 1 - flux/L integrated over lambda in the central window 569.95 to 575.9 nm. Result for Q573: 0.05 nm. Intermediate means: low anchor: 0.971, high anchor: 1.04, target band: 0.992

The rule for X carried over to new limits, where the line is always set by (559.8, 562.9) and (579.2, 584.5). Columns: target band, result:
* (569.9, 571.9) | 0.11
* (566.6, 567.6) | 0.06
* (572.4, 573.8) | -0.05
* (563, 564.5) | -0.05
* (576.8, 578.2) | 0.01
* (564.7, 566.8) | 0.07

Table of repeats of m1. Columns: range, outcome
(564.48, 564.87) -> 1.04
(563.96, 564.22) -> 1.06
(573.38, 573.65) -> 1.01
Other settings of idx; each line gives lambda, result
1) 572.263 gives 1.023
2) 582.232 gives 0.9736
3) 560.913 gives 1.054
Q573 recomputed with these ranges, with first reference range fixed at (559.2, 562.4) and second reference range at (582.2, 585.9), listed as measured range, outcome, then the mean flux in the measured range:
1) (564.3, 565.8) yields 0.048 nm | 0.979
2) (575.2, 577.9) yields 0.004 nm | 1.03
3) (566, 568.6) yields 0.086 nm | 0.981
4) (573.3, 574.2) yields -0.021 nm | 1.05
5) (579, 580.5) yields -0.055 nm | 1.07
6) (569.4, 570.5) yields 0.061 nm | 0.962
